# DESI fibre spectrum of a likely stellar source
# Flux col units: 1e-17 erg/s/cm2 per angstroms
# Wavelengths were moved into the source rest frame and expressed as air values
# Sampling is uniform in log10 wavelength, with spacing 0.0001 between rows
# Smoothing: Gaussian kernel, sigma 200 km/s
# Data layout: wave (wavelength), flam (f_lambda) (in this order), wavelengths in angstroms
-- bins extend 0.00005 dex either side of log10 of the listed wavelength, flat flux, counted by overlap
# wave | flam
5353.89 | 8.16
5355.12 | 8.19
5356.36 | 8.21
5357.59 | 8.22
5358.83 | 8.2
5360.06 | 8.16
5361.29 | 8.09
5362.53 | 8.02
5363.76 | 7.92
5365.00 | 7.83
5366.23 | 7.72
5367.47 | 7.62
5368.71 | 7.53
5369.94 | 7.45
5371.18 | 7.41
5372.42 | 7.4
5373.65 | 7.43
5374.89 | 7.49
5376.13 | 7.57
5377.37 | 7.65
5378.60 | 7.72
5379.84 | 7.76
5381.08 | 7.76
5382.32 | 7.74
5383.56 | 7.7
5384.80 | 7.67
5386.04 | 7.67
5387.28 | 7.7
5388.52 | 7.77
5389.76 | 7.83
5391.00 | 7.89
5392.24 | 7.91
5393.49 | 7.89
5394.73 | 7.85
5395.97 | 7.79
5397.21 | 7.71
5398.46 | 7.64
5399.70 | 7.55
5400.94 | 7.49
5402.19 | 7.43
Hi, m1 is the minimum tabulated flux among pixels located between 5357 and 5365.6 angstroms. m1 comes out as 7.83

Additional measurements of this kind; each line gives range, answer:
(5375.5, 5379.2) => 7.57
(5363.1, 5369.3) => 7.53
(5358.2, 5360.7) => 8.16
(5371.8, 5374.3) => 7.4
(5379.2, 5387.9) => 7.67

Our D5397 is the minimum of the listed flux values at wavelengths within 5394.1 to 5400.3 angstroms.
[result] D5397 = 7.55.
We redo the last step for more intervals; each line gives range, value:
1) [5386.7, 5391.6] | 7.7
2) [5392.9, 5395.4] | 7.85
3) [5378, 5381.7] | 7.72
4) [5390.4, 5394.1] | 7.89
